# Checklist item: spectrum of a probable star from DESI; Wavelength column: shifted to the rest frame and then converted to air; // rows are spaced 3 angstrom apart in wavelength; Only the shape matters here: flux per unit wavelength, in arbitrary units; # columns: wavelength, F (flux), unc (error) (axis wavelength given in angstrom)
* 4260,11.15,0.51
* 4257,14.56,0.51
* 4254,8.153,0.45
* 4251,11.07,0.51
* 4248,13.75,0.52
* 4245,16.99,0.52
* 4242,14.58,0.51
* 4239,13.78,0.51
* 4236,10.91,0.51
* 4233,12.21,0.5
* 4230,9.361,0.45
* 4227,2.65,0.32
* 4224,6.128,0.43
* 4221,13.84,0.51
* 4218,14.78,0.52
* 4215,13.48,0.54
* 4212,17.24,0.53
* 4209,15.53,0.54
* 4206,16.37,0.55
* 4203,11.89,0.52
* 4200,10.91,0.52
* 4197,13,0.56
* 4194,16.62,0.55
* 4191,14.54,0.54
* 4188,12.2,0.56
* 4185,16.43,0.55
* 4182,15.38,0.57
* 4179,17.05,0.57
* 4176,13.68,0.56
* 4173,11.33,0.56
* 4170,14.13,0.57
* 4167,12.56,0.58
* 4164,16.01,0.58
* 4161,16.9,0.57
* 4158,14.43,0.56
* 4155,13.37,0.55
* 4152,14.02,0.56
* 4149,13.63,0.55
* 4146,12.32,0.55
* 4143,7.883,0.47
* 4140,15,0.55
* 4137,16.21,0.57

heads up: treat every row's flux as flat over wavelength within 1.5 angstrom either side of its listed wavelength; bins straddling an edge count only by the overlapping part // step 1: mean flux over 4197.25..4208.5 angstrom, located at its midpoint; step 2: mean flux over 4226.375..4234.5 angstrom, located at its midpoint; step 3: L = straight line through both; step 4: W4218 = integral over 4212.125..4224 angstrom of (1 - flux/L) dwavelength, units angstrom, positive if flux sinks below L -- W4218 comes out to -2.9 angstrom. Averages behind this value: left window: 13.3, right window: 8.66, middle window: 13.4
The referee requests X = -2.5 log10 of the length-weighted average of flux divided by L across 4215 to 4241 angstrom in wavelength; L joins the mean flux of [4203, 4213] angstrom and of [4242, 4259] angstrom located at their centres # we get 0.32 mag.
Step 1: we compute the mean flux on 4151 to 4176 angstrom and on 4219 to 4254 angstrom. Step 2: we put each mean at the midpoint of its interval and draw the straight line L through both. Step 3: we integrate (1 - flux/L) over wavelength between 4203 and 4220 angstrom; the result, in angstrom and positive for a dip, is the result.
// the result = -4.0 angstrom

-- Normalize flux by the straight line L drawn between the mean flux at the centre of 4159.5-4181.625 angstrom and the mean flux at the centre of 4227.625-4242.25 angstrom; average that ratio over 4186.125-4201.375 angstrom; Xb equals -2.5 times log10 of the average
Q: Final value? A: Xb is -0.009 mag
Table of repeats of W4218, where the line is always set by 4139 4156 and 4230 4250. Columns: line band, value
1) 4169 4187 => -2.5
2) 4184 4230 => 0.6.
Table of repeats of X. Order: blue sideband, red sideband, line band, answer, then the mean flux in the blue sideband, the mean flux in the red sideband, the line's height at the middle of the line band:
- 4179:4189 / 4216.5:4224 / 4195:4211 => 0.00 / 15.2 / 12.7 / 13.9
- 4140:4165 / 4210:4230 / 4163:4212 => -0.16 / 13.6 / 11.3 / 12.4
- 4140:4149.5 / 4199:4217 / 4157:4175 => -0.14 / 11.6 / 14.3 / 12.5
